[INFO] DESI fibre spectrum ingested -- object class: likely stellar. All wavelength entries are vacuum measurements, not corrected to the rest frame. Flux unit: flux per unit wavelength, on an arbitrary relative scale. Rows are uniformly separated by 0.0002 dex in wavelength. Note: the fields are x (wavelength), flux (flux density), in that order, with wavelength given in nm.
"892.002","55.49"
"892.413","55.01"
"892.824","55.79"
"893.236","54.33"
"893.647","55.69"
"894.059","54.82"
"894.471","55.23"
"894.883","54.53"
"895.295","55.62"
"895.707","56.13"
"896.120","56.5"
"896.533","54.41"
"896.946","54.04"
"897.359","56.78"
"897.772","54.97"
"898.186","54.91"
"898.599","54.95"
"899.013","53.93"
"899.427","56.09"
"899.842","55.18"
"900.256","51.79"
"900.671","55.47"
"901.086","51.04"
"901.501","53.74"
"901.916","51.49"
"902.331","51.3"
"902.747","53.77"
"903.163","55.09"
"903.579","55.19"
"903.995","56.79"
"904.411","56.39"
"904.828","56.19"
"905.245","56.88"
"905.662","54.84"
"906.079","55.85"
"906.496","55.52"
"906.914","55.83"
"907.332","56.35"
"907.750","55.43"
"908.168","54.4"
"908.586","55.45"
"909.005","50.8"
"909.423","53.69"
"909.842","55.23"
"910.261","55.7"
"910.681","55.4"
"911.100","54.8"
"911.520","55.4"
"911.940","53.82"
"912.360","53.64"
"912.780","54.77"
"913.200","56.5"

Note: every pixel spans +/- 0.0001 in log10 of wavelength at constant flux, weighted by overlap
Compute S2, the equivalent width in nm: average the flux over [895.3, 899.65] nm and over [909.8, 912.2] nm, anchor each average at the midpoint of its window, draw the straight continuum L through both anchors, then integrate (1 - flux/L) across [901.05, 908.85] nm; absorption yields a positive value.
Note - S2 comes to 0.04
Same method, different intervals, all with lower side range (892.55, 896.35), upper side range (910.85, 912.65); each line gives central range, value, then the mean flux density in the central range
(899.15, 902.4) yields 0.10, 53.4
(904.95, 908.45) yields -0.06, 55.6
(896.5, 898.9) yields 0.01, 55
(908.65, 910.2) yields 0.03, 53.7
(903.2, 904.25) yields -0.02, 55.9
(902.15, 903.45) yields 0.03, 53.5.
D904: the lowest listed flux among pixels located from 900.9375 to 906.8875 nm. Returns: 51.04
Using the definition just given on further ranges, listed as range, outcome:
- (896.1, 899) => 54.04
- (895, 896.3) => 55.62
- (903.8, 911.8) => 50.8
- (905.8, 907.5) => 55.52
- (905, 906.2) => 54.84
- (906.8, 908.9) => 54.4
